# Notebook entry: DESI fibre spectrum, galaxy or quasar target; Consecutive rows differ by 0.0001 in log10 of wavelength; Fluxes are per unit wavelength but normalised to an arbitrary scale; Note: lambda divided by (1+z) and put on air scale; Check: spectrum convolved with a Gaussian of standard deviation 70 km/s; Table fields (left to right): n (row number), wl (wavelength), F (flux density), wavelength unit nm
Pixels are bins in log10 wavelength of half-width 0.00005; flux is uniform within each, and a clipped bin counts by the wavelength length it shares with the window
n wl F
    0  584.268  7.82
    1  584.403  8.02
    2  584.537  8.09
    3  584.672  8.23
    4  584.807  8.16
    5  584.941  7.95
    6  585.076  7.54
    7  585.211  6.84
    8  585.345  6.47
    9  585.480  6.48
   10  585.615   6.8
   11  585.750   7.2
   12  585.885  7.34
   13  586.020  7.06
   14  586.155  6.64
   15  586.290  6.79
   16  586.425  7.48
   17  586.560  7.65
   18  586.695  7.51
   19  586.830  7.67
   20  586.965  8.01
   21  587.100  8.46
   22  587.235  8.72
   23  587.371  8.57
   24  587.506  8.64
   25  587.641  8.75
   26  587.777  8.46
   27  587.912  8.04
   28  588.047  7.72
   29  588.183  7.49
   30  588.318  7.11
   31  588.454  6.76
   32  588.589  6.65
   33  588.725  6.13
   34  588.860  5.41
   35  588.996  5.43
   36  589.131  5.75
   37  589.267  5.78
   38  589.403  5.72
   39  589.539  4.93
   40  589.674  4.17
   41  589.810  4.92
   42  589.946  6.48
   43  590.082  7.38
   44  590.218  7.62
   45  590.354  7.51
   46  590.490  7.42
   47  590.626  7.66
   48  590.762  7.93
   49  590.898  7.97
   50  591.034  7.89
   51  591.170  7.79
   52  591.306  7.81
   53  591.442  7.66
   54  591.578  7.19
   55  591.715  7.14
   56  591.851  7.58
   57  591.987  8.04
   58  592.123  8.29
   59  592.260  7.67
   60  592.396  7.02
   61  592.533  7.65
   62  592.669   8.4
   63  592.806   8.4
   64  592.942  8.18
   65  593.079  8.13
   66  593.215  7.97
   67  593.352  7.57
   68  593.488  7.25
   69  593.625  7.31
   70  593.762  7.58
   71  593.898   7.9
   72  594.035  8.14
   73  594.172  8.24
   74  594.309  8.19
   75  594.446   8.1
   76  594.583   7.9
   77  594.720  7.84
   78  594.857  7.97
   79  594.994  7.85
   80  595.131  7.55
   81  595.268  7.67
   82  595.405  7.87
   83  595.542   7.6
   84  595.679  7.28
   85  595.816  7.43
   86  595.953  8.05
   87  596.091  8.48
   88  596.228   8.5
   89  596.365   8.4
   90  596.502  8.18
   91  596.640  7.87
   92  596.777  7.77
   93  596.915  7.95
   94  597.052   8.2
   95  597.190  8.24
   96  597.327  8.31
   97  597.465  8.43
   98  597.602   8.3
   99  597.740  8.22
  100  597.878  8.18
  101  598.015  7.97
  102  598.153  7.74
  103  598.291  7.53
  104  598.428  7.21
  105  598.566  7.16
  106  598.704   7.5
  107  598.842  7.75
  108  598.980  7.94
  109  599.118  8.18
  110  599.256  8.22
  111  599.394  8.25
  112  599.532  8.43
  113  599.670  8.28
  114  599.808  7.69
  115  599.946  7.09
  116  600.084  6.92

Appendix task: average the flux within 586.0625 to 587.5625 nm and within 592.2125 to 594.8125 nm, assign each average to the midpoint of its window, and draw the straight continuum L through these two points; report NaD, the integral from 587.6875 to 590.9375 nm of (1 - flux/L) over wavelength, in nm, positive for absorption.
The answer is 0.48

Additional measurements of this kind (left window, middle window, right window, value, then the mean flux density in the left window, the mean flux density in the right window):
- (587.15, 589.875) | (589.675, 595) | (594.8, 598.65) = -0.24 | 6.77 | 7.92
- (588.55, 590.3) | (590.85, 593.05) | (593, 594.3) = -0.24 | 5.87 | 7.81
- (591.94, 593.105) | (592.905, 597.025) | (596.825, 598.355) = 0.07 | 7.97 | 8.09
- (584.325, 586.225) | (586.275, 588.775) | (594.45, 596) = -0.11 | 7.34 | 7.74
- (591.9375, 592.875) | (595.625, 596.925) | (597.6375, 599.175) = -0.03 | 7.92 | 7.77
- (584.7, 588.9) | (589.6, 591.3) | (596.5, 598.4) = 0.13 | 7.46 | 8.04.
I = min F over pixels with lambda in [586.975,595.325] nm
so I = 4.17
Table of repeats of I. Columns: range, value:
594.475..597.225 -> 7.28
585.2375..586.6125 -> 6.47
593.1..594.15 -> 7.25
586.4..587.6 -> 7.48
